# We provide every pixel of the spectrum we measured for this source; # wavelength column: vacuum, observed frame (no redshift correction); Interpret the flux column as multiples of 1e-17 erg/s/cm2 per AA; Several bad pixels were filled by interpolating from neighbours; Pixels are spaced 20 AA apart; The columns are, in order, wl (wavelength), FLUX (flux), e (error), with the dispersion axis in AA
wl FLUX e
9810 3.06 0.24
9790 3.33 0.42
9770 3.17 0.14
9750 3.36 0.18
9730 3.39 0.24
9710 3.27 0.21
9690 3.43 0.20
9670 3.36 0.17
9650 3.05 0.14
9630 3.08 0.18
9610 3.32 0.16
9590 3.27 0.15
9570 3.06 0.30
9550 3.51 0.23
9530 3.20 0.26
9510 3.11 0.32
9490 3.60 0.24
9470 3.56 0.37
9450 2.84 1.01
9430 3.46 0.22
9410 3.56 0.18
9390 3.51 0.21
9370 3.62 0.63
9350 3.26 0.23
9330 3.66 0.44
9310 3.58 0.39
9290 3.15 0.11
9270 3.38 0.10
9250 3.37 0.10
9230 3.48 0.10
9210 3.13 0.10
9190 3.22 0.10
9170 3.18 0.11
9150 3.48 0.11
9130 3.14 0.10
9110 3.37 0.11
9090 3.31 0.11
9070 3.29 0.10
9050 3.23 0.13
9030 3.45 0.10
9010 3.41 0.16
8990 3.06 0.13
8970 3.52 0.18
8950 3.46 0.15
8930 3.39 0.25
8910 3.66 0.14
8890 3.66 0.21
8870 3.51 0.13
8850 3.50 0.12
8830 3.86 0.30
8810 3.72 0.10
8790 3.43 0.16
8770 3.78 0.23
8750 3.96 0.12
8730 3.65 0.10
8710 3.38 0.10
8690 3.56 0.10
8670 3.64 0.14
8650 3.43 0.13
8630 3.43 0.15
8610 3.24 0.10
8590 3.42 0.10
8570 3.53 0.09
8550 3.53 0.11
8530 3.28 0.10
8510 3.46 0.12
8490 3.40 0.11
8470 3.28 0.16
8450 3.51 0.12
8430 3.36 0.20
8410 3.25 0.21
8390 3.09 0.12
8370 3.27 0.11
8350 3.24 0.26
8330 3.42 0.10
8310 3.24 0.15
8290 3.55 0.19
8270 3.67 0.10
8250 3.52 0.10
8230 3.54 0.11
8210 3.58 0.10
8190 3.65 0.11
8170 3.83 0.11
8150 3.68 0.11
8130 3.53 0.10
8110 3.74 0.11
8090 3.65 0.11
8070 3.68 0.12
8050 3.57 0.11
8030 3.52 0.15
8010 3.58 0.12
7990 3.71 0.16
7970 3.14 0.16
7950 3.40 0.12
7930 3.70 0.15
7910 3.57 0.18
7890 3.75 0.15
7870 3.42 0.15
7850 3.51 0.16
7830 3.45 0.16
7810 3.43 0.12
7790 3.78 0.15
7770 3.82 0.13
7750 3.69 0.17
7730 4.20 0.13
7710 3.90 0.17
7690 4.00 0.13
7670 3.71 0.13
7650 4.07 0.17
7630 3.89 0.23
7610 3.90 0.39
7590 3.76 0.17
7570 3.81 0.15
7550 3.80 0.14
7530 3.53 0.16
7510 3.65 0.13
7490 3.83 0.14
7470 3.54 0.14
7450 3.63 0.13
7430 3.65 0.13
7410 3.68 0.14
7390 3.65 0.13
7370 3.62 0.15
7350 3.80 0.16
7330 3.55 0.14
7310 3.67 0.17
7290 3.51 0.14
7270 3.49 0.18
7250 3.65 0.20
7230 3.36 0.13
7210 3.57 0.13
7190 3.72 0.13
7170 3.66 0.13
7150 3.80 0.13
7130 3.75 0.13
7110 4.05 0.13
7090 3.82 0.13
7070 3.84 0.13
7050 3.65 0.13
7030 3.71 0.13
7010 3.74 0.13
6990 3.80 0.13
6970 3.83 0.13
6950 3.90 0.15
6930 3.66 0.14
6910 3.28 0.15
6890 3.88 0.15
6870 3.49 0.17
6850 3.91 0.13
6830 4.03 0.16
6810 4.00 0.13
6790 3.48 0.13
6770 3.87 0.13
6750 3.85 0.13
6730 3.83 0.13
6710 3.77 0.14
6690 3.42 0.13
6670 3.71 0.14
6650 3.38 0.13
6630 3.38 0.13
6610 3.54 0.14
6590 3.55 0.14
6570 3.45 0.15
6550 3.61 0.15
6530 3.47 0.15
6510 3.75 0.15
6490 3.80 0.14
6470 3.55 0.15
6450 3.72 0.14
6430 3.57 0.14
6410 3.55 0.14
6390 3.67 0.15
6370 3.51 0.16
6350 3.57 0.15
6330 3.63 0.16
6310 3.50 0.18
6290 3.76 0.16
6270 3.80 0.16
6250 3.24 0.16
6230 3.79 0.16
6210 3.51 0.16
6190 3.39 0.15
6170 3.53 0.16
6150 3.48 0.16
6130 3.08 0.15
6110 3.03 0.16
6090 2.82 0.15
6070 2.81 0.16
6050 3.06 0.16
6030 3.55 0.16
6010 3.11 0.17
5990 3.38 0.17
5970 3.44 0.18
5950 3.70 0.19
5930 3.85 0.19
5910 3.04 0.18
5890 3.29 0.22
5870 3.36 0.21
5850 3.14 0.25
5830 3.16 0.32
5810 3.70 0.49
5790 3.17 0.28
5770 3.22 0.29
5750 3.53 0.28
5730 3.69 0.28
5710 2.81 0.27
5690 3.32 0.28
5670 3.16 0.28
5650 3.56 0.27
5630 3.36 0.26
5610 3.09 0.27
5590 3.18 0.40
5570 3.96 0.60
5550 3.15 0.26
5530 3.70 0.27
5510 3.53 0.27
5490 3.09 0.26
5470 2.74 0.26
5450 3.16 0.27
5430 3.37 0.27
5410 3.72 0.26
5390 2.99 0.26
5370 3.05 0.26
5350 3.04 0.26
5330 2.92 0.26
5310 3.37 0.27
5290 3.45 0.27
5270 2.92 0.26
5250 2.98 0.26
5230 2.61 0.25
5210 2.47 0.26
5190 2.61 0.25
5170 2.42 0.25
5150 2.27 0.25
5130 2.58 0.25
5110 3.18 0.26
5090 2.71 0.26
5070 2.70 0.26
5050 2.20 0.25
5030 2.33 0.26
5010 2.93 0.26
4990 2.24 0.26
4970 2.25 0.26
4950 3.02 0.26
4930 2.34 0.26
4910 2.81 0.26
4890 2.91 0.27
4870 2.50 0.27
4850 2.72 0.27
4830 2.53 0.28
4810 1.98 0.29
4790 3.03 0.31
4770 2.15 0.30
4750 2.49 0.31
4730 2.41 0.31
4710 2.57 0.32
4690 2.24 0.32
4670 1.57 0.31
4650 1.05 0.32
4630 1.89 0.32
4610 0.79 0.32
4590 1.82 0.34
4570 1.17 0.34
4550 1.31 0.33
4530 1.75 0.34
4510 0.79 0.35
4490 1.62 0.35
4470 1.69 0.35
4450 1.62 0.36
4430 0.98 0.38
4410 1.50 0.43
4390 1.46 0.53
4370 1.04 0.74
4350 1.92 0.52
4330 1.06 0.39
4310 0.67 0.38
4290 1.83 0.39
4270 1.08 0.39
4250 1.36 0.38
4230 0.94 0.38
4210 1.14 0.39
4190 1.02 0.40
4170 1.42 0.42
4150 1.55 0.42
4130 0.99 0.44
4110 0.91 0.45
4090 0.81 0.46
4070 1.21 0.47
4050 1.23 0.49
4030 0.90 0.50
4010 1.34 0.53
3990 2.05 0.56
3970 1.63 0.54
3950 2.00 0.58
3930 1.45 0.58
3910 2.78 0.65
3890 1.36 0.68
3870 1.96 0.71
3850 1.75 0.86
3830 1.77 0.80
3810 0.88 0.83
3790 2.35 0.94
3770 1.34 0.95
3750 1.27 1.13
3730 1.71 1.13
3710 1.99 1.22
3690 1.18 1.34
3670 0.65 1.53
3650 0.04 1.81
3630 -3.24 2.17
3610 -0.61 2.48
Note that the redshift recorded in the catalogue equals 0.173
